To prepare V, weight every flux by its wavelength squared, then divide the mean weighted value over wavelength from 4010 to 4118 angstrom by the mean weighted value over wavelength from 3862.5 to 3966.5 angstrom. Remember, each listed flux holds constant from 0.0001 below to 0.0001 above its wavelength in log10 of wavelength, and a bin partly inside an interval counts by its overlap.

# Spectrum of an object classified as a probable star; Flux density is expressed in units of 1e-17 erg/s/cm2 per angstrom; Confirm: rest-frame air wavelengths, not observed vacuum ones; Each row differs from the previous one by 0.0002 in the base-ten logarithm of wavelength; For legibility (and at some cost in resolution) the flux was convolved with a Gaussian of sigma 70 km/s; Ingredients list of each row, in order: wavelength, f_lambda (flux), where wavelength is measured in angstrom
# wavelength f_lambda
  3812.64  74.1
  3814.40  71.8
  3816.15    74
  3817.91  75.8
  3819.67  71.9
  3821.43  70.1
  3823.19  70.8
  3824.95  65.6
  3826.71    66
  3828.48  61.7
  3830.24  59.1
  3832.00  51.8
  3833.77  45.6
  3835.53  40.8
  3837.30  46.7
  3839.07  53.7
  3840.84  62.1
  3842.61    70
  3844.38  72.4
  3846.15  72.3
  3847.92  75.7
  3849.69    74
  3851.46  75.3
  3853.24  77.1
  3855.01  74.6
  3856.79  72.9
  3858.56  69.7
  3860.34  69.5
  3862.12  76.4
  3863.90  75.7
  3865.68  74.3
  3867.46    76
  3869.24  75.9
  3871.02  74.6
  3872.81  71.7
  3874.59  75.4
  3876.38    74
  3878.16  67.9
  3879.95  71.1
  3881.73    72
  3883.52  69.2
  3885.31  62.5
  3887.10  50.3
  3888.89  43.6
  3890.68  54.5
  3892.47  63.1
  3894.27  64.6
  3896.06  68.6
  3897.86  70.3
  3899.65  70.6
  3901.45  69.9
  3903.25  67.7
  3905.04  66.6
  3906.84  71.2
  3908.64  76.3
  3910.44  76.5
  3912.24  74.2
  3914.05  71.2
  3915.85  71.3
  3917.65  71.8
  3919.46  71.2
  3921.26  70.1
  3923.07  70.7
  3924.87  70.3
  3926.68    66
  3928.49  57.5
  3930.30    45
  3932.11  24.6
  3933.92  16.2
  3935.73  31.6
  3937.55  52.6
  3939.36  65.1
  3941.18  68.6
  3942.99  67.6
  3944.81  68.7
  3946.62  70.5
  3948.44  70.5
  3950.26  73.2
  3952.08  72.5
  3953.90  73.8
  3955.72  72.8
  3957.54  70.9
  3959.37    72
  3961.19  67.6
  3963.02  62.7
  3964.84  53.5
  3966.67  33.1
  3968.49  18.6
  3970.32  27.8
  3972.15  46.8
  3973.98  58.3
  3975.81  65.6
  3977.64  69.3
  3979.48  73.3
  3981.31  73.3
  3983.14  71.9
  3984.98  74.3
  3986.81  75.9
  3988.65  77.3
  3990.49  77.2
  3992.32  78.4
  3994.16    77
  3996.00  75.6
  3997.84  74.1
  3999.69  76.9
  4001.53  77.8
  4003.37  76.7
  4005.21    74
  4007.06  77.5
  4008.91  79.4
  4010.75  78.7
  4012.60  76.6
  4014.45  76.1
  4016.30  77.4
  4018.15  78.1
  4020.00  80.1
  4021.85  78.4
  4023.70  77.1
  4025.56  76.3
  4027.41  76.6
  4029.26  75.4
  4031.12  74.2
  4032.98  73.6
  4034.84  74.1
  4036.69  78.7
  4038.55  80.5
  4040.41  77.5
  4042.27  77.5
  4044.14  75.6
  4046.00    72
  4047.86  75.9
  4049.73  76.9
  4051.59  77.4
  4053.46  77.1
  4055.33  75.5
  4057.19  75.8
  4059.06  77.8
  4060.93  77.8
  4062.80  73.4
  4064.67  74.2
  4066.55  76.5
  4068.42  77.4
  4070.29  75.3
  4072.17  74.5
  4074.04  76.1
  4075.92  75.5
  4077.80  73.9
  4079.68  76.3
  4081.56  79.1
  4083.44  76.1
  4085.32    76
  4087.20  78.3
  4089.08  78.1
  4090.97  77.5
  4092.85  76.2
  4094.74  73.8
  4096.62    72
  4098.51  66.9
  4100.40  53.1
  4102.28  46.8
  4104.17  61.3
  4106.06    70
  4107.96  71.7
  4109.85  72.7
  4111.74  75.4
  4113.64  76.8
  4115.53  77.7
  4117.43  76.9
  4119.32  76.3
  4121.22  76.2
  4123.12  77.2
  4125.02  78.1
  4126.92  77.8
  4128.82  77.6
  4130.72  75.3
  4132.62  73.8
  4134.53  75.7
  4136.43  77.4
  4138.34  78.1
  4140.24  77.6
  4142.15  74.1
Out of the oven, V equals 1.23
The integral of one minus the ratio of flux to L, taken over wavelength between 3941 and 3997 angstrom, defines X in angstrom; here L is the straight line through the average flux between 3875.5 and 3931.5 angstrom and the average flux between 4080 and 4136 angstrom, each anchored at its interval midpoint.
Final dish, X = 2.4 angstrom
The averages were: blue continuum 66.6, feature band 65.8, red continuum 73.3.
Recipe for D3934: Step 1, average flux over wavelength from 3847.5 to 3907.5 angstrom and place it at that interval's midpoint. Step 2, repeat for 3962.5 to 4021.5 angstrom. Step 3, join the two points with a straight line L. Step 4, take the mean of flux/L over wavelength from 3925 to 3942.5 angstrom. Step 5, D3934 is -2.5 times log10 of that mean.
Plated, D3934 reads 0.37 mag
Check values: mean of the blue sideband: 69.5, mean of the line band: 48.9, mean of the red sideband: 68.7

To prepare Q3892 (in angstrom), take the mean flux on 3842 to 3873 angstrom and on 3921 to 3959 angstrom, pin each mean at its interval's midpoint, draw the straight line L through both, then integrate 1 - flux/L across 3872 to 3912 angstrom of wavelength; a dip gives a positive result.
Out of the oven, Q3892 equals 0.6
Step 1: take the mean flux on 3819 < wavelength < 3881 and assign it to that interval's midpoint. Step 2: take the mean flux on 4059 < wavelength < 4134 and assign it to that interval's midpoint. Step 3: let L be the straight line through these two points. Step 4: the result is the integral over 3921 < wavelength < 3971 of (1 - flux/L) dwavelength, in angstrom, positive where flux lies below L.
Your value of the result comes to 9.0 angstrom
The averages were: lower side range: 68.1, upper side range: 73.9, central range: 57.6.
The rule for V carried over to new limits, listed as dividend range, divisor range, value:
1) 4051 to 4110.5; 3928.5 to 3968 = 1.34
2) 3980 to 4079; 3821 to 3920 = 1.22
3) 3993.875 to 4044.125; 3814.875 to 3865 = 1.26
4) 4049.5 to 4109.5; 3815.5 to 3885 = 1.20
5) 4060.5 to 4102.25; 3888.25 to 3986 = 1.27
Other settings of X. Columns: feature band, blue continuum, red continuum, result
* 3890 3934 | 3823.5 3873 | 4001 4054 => 3.5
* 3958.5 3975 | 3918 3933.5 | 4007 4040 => 4.3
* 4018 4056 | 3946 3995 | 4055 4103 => -3.4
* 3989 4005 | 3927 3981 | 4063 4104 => -3.7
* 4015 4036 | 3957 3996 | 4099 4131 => -3.2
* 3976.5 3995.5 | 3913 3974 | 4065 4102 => -3.3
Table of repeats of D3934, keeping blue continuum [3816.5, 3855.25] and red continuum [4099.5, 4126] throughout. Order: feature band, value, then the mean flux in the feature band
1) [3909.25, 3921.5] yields -0.09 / 72.5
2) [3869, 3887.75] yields -0.06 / 69.5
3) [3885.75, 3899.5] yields 0.11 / 60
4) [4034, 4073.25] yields -0.10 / 76.3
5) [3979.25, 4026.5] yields -0.12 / 76.6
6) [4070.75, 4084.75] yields -0.09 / 75.9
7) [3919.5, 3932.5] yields 0.12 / 60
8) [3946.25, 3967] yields 0.01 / 66.9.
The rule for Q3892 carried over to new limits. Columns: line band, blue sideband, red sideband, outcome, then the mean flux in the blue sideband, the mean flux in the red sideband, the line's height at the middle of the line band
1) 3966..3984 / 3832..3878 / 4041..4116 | 4.4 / 68.7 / 73.8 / 71.4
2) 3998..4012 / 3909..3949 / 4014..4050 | -0.9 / 61.6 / 76.6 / 72.7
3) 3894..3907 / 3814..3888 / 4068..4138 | 0.1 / 68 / 73.8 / 69.2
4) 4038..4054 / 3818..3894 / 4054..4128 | -0.9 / 66.7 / 73.9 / 72.5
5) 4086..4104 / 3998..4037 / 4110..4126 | 1.8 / 76.8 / 76.6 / 76.7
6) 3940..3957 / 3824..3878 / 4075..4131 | -0.2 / 67.7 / 73.3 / 69.9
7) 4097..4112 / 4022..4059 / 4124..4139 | 2.4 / 76.3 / 76.7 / 76.6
